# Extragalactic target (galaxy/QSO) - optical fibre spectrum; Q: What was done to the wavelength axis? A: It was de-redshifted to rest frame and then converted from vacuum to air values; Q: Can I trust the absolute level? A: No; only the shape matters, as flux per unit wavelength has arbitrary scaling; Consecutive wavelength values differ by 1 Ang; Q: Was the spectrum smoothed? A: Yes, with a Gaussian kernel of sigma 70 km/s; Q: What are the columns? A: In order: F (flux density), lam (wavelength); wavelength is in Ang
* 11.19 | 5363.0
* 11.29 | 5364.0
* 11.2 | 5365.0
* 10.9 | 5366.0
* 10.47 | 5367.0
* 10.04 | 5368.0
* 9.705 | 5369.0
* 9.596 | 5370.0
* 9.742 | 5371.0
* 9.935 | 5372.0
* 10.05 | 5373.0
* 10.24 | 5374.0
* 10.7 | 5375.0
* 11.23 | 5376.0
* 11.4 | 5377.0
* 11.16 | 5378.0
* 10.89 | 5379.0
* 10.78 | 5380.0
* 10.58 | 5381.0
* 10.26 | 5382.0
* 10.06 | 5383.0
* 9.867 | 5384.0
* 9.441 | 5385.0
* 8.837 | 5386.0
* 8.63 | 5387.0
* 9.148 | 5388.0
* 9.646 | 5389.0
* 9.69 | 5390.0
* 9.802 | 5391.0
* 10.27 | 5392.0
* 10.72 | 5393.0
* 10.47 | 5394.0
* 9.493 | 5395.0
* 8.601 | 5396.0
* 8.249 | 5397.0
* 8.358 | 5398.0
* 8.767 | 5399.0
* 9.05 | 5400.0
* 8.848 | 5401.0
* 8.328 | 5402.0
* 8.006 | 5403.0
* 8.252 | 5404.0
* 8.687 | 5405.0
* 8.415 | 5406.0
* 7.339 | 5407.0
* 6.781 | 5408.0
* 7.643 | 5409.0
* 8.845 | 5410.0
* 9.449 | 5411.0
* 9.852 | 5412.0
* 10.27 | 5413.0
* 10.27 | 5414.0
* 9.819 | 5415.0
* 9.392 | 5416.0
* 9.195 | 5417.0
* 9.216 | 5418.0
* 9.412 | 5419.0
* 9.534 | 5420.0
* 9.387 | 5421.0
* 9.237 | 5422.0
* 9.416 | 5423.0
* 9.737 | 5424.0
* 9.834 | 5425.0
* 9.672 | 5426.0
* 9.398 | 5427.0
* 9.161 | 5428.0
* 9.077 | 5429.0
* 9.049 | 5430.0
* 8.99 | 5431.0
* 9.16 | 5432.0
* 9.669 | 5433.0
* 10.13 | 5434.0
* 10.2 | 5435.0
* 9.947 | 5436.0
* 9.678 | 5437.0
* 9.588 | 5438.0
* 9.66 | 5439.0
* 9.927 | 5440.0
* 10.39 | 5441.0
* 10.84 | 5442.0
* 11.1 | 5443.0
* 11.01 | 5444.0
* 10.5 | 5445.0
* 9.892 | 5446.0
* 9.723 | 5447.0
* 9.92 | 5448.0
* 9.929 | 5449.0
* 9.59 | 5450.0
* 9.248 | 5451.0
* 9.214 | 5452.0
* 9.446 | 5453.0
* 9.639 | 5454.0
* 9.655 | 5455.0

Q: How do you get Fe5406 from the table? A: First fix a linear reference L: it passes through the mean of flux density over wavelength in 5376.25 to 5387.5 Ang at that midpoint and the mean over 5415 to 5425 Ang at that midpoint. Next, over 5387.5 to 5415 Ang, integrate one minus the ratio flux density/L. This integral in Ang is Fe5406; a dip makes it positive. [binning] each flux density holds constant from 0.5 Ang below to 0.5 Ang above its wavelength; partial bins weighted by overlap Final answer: 2.2 Ang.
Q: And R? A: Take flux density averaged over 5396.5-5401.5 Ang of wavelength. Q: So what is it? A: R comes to 8.65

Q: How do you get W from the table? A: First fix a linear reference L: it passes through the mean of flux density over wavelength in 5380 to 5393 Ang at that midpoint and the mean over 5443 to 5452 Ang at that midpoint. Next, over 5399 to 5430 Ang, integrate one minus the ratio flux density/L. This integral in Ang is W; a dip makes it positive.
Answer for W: 2.6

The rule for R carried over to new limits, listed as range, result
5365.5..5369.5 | 10.3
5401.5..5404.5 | 8.2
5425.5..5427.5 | 9.54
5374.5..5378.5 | 11.1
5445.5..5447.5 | 9.81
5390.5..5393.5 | 10.3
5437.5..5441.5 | 9.89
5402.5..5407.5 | 8.14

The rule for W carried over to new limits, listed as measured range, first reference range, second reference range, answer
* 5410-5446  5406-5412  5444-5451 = -2.7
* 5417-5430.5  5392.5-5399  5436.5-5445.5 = 0.7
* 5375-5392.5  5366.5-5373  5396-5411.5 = -1.6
